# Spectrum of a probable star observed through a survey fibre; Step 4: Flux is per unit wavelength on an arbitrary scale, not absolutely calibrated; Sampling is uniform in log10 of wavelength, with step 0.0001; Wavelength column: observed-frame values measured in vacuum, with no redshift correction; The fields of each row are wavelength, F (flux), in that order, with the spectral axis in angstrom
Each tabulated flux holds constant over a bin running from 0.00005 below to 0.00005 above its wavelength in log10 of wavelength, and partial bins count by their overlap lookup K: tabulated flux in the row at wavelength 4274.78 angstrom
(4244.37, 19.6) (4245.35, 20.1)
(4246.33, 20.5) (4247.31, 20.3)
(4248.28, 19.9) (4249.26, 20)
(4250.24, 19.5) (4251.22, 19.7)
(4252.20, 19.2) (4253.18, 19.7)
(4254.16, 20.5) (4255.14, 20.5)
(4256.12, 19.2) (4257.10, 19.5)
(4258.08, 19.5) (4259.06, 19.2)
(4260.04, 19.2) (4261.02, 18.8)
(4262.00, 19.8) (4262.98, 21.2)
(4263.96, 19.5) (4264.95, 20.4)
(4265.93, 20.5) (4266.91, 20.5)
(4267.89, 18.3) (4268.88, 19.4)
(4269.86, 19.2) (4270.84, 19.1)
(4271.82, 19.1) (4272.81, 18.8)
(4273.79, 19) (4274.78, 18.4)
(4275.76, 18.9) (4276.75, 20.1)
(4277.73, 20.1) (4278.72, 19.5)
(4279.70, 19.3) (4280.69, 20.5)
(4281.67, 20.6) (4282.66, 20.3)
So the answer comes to 18.4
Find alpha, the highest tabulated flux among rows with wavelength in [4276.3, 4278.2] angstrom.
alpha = 20.1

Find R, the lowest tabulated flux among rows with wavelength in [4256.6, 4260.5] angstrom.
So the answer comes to 19.2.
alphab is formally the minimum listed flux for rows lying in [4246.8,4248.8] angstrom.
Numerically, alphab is 19.9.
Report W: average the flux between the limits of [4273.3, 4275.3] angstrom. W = 18.7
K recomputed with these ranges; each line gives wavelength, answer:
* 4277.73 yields 20.1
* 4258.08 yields 19.5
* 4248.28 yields 19.9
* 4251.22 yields 19.7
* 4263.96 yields 19.5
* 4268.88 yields 19.4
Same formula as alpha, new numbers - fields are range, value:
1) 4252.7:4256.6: 20.5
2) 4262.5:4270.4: 21.2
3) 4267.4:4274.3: 19.4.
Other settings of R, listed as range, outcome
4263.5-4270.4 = 18.3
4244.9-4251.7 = 19.5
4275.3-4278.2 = 18.9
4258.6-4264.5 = 18.8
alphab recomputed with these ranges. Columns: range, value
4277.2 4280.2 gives 19.3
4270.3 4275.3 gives 18.4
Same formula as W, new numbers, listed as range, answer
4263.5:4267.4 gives 20.2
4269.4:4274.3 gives 19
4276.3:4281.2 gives 19.9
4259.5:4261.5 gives 19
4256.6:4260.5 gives 19.4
